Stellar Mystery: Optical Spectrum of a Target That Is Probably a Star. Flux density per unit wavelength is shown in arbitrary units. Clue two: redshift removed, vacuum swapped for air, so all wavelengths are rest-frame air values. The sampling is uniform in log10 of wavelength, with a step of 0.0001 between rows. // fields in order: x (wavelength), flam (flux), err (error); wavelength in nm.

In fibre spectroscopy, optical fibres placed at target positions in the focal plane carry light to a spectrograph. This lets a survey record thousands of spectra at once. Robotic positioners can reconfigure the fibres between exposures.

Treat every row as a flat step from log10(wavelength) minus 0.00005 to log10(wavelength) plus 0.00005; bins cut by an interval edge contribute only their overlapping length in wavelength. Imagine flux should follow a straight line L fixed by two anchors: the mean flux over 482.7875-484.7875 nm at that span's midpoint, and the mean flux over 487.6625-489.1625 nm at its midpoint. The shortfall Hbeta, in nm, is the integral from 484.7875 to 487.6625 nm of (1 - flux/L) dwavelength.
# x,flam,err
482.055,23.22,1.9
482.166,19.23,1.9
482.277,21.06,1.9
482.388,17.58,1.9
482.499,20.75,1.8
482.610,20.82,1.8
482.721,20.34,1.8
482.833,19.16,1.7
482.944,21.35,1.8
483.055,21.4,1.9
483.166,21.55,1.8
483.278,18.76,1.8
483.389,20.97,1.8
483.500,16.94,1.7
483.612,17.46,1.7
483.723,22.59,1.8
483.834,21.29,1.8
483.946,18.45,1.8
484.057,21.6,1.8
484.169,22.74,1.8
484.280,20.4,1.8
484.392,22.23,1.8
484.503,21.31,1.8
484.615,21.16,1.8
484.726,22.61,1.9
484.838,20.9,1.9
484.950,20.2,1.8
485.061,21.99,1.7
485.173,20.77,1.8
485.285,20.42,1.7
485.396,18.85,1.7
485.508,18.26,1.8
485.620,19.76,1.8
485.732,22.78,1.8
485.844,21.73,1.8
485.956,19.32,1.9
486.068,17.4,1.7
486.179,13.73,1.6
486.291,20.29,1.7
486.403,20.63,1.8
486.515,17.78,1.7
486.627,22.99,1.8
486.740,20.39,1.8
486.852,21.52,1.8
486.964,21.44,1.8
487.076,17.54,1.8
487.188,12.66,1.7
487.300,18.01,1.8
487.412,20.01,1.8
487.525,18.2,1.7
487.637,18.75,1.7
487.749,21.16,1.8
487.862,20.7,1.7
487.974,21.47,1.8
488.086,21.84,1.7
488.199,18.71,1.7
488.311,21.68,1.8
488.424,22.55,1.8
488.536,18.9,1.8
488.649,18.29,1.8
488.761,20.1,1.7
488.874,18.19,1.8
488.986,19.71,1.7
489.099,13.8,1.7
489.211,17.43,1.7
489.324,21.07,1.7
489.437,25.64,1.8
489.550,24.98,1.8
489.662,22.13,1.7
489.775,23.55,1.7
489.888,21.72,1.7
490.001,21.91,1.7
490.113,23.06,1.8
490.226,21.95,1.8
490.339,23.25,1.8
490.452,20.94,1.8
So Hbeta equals 0.10 nm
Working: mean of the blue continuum 20.7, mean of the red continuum 19.7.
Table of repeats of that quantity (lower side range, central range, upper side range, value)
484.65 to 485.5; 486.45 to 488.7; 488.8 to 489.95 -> 0.11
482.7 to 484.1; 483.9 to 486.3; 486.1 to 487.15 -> -0.07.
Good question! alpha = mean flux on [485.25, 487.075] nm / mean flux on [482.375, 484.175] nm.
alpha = 1.0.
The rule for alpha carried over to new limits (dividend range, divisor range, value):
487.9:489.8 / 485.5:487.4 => 1.07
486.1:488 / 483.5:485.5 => 0.93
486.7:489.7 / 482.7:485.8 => 0.97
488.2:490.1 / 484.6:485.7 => 1.01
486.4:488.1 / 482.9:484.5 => 0.95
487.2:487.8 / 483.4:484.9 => 0.90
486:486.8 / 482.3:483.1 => 0.94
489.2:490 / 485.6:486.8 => 1.15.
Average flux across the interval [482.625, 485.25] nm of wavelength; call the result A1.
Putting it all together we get 20.7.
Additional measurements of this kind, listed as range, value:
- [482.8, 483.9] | 20.2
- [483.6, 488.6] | 20.1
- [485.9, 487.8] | 18.9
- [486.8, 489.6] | 19.8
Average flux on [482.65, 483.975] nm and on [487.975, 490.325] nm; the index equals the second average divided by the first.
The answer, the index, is 1.04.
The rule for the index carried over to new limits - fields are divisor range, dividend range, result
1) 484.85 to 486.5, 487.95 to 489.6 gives 1.03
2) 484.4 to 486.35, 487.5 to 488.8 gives 1.01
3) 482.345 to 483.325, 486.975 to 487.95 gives 0.92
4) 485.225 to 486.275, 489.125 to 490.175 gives 1.15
